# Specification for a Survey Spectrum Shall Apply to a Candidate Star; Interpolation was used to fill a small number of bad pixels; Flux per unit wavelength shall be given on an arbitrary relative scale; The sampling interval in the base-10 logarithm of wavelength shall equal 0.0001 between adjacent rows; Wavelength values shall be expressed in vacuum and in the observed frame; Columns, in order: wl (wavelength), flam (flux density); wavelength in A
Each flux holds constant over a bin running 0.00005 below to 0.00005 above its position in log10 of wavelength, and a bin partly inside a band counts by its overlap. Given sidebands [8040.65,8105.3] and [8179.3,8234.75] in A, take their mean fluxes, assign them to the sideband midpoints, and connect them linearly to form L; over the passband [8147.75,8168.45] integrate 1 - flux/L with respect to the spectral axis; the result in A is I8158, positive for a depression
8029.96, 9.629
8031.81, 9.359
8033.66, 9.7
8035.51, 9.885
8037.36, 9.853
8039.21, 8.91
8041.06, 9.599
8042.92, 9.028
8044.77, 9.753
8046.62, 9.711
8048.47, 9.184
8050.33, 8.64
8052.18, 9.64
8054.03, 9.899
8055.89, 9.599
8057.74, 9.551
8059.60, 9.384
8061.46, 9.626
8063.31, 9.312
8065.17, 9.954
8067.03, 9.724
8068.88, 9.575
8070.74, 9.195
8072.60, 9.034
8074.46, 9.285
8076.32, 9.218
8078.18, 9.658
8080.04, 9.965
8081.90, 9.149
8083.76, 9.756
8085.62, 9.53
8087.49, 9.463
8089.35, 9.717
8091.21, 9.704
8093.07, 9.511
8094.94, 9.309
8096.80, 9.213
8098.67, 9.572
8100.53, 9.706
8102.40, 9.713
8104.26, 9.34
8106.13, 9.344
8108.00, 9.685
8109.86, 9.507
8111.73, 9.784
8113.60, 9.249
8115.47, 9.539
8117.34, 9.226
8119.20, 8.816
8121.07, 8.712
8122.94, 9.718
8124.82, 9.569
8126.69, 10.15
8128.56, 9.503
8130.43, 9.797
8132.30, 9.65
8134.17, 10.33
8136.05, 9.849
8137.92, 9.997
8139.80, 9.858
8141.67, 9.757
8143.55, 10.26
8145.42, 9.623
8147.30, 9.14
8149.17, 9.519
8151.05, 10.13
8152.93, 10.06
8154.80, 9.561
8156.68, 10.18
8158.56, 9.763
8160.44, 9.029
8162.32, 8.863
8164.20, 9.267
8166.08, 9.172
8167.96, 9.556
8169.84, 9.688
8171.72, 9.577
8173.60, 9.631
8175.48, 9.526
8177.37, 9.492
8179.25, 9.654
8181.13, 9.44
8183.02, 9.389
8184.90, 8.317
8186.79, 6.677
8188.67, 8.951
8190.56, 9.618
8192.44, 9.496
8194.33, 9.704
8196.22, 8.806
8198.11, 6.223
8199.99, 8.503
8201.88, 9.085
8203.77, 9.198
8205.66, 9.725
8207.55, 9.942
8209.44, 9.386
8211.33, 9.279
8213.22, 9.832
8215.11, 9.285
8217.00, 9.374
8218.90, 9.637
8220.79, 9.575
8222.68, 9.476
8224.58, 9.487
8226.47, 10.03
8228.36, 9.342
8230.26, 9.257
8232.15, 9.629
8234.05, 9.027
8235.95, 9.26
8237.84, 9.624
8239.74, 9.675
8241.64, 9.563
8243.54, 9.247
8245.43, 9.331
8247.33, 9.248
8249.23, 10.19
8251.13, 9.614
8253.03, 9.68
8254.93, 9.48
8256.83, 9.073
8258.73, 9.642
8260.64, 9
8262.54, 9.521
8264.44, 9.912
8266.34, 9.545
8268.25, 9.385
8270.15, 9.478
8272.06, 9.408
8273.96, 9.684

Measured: -0.6 A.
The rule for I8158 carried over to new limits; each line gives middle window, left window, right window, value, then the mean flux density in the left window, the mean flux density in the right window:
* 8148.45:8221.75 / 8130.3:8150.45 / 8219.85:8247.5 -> 2.7 A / 9.8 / 9.46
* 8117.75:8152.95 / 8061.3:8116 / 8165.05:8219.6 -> -1.3 A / 9.51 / 9.18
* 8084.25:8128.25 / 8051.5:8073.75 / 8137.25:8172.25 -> 0.4 A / 9.54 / 9.63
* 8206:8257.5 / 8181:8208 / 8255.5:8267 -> -1.9 A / 8.83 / 9.45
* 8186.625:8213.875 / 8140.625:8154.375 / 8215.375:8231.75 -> 1.6 A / 9.78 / 9.52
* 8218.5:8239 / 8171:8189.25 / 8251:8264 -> -0.4 A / 9.06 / 9.44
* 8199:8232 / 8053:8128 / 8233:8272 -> 0.1 A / 9.5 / 9.47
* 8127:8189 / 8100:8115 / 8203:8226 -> 0.2 A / 9.53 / 9.53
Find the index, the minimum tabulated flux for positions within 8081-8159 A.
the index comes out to 8.712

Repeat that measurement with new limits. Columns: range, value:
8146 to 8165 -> 8.863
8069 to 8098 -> 9.034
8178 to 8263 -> 6.223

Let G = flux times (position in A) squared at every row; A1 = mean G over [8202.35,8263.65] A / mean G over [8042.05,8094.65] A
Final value 1.0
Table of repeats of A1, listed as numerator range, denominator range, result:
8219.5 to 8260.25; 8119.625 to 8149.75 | 1.00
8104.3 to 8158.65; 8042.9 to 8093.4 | 1.03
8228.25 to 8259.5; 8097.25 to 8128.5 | 1.03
